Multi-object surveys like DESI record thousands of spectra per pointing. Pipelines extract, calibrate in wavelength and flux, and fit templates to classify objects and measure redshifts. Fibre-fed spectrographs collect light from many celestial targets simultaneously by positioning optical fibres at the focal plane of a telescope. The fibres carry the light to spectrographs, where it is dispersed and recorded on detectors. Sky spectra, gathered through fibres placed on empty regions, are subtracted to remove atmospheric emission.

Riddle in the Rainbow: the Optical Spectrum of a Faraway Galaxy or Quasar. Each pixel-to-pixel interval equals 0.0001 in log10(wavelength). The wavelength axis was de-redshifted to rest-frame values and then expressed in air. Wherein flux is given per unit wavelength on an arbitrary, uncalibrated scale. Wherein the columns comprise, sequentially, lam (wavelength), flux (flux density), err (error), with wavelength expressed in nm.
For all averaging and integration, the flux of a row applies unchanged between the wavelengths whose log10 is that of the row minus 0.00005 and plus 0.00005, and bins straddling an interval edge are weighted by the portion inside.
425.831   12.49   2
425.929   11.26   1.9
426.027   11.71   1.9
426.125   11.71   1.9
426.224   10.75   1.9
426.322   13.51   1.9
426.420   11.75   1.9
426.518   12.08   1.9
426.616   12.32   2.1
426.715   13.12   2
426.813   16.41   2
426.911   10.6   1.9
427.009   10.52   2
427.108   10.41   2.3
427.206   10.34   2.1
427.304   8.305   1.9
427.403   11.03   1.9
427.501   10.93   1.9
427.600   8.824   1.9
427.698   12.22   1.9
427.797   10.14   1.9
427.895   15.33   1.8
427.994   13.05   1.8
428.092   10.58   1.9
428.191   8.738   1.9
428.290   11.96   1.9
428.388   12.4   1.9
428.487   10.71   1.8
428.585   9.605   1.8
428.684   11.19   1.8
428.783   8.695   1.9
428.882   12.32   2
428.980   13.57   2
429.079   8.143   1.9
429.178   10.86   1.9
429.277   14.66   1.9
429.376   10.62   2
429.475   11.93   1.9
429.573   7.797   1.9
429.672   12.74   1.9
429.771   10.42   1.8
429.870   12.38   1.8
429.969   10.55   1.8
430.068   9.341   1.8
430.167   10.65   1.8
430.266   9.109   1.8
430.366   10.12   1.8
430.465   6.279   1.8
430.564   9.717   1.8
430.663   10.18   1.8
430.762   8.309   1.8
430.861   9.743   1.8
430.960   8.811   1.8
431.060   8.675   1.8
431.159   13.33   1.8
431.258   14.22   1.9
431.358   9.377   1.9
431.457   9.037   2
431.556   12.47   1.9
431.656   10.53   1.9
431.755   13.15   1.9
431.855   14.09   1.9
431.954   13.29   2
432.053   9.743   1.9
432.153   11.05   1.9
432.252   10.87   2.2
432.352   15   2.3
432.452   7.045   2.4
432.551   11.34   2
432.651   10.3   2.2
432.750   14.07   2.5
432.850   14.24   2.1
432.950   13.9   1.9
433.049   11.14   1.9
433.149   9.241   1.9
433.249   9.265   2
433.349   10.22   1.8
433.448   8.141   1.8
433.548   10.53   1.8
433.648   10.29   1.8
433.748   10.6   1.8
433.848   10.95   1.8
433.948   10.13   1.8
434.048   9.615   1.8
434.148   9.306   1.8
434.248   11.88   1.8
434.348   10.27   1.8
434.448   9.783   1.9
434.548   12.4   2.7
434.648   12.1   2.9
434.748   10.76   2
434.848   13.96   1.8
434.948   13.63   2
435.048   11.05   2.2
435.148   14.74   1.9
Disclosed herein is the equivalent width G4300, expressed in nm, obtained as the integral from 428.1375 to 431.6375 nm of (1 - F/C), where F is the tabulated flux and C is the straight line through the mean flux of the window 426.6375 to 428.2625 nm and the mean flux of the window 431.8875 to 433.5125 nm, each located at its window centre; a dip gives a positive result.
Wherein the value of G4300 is 0.23 nm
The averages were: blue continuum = 11.3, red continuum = 11.2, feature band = 10.5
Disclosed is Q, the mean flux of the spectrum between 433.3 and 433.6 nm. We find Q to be 9.65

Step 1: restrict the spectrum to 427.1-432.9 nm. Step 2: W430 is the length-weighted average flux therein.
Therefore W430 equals 10.9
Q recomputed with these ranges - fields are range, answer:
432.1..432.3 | 10.9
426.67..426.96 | 13.4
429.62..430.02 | 11.5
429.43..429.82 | 10.7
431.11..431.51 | 11.5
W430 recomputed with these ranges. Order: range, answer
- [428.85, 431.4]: 10.5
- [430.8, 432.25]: 11.2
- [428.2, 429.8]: 11.1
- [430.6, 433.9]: 11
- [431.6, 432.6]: 11.6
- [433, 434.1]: 10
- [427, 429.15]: 10.9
